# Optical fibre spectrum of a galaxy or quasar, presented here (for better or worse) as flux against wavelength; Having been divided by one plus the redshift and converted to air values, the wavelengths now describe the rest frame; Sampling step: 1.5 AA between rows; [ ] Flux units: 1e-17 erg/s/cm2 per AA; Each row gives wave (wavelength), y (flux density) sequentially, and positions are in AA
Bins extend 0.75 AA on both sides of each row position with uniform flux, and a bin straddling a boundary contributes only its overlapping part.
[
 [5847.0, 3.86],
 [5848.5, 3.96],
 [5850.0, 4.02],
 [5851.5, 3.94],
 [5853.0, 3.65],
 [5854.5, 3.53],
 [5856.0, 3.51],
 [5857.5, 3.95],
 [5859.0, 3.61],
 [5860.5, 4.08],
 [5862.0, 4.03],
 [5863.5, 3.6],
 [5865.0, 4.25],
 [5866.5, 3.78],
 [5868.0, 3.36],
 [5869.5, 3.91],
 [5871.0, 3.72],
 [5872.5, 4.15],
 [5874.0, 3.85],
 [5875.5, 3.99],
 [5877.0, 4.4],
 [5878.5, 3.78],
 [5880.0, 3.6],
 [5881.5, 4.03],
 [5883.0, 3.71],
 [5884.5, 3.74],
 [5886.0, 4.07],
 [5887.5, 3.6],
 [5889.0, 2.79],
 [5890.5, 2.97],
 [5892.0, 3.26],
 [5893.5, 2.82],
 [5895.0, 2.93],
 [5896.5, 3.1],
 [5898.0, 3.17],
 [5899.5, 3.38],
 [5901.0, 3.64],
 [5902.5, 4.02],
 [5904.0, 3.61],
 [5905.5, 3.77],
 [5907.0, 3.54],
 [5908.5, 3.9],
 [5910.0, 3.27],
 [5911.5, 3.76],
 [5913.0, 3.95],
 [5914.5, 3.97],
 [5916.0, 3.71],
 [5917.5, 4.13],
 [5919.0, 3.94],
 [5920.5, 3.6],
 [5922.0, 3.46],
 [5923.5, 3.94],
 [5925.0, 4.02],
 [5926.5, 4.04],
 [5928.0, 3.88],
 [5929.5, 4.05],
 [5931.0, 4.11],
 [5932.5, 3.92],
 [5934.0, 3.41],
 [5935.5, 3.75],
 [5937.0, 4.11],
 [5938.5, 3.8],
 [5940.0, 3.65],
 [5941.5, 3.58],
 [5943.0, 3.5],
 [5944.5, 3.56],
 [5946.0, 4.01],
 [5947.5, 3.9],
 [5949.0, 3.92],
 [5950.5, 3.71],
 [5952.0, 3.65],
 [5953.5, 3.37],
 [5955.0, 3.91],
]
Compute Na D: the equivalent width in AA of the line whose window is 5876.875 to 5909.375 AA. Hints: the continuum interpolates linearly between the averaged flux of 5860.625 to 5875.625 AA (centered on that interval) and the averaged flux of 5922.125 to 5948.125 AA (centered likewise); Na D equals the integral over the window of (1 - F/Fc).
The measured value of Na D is 2.8 AA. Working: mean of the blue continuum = 3.87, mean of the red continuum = 3.83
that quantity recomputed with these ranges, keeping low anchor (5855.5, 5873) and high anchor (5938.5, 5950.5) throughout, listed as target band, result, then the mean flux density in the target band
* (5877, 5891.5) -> 0.7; 3.62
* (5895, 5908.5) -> 1.0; 3.52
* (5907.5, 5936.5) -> -0.5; 3.83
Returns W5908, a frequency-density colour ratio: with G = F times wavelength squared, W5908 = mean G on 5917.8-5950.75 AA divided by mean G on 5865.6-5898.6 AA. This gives 1.08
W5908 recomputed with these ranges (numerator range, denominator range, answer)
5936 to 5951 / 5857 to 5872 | 1.01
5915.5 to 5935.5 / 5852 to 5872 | 1.04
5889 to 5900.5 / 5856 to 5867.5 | 0.81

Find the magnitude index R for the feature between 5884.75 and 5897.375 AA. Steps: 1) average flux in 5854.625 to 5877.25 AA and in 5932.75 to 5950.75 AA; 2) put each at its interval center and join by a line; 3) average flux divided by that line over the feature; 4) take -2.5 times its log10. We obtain 0.19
